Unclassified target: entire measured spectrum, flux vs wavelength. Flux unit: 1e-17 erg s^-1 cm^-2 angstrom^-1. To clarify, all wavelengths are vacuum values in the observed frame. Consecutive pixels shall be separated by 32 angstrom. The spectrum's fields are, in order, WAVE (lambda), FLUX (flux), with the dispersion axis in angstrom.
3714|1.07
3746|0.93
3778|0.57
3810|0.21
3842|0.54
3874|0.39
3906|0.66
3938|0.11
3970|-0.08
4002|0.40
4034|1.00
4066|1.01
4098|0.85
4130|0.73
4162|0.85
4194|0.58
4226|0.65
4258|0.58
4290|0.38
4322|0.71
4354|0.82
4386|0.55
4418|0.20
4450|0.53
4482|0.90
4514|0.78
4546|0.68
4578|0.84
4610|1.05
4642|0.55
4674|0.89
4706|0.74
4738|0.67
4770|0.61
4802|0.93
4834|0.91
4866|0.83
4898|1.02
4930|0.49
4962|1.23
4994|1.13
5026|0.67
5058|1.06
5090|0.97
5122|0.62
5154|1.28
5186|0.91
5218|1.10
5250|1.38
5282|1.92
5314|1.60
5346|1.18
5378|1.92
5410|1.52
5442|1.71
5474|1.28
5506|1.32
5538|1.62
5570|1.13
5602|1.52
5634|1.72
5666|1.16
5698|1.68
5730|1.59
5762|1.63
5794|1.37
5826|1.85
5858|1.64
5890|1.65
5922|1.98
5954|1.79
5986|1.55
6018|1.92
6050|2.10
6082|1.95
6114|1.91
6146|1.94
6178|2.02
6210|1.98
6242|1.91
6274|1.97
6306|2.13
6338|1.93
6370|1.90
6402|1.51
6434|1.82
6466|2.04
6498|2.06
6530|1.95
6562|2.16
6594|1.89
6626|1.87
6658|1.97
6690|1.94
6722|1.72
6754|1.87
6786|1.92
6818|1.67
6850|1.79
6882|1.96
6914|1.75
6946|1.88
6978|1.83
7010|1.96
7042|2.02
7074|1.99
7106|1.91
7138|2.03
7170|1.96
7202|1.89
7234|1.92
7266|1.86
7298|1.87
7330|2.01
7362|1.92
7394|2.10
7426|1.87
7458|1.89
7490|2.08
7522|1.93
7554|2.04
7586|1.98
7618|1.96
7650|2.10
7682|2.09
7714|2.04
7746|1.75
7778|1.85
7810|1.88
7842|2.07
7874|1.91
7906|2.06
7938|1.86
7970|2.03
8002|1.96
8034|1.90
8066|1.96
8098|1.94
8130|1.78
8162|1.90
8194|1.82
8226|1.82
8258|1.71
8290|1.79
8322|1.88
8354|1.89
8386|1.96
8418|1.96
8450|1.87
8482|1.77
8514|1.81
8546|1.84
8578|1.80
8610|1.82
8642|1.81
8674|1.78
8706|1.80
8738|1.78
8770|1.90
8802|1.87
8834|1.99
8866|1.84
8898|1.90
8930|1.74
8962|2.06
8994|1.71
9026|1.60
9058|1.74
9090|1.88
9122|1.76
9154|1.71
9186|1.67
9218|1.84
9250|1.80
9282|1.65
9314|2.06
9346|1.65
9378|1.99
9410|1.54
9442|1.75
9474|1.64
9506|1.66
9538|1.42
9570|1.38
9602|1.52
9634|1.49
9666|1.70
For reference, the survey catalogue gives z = 0.317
